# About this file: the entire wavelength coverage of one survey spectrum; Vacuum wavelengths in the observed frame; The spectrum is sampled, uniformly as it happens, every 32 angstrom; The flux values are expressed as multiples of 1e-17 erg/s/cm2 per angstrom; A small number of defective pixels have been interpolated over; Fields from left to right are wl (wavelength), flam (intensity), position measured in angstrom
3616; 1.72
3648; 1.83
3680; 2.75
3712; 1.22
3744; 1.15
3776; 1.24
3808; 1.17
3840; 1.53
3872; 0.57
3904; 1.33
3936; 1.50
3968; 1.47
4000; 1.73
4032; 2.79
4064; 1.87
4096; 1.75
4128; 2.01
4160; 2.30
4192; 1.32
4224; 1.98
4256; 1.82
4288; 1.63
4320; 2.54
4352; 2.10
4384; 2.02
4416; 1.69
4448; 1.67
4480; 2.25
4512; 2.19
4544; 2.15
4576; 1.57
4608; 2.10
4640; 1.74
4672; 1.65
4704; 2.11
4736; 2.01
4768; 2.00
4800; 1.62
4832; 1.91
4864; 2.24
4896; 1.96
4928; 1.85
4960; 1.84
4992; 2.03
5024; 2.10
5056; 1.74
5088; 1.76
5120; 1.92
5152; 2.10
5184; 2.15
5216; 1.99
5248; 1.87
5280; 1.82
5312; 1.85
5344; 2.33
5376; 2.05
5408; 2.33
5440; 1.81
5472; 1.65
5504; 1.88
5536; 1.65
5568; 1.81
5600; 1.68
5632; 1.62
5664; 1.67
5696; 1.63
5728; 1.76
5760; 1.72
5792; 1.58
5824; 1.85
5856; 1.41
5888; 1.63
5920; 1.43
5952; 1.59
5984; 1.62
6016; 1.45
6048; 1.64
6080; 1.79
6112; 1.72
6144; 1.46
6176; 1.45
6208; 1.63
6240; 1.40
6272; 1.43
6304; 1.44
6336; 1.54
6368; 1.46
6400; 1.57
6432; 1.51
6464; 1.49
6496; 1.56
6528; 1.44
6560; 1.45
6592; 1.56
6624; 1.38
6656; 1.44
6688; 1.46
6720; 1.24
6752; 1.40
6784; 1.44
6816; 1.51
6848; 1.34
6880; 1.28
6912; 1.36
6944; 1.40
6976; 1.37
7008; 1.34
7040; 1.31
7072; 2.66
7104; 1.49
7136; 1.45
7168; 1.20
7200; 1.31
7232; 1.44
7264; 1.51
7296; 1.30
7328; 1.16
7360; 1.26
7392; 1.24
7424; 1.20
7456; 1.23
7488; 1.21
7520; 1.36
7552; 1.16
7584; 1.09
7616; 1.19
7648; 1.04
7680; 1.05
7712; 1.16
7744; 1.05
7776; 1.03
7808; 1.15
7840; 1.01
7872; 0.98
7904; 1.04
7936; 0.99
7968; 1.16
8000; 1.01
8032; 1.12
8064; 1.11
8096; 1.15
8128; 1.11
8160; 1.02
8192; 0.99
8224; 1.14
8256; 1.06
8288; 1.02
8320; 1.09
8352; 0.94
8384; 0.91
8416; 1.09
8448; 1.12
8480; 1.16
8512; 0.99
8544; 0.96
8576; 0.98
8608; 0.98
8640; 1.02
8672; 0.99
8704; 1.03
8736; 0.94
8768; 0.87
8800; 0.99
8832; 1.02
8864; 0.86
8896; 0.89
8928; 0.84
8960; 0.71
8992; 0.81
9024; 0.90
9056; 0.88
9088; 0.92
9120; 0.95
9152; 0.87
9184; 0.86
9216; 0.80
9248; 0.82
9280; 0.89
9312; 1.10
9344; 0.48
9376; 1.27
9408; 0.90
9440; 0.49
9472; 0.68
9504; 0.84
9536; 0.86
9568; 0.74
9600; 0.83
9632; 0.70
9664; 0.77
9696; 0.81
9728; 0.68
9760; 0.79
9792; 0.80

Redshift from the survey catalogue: 0.078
